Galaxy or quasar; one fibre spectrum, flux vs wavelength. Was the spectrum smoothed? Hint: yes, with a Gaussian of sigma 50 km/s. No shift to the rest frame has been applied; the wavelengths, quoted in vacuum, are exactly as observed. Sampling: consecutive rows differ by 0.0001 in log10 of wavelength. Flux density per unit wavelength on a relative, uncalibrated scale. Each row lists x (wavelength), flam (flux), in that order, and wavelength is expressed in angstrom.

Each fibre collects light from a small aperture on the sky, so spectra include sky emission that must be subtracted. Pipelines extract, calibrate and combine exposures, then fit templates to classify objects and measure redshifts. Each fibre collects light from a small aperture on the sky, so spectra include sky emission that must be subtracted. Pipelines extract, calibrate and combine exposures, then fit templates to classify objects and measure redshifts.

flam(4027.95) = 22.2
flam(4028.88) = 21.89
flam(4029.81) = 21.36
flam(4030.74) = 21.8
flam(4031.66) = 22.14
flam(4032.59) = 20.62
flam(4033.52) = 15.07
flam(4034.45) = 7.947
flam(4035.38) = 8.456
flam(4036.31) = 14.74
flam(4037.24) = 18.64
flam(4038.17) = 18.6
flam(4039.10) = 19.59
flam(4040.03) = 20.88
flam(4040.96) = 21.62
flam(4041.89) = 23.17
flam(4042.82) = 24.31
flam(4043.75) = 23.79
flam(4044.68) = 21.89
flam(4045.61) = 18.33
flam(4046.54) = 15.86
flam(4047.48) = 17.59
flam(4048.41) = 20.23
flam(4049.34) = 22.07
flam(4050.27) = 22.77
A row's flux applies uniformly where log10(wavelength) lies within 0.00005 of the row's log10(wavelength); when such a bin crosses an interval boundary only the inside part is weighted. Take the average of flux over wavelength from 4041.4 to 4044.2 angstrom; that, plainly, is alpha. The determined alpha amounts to 23.8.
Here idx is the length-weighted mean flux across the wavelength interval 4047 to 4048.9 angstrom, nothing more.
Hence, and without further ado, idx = 18.9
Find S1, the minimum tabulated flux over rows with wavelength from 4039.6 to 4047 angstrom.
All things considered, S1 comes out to 15.86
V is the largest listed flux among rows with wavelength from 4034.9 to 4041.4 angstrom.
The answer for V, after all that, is 21.62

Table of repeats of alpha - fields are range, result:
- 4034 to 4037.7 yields 12.4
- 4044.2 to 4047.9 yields 18.4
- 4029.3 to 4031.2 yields 21.6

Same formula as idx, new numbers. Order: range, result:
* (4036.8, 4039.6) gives 19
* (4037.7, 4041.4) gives 20.2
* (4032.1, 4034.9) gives 14.6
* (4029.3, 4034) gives 20.2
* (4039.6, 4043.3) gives 22.5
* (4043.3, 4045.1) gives 22.9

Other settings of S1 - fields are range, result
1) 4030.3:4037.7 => 7.947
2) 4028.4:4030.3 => 21.36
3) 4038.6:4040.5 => 19.59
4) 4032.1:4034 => 15.07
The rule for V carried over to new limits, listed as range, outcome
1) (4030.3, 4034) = 22.14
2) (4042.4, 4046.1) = 24.31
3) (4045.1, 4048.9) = 20.23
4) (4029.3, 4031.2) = 21.8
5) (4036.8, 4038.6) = 18.64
